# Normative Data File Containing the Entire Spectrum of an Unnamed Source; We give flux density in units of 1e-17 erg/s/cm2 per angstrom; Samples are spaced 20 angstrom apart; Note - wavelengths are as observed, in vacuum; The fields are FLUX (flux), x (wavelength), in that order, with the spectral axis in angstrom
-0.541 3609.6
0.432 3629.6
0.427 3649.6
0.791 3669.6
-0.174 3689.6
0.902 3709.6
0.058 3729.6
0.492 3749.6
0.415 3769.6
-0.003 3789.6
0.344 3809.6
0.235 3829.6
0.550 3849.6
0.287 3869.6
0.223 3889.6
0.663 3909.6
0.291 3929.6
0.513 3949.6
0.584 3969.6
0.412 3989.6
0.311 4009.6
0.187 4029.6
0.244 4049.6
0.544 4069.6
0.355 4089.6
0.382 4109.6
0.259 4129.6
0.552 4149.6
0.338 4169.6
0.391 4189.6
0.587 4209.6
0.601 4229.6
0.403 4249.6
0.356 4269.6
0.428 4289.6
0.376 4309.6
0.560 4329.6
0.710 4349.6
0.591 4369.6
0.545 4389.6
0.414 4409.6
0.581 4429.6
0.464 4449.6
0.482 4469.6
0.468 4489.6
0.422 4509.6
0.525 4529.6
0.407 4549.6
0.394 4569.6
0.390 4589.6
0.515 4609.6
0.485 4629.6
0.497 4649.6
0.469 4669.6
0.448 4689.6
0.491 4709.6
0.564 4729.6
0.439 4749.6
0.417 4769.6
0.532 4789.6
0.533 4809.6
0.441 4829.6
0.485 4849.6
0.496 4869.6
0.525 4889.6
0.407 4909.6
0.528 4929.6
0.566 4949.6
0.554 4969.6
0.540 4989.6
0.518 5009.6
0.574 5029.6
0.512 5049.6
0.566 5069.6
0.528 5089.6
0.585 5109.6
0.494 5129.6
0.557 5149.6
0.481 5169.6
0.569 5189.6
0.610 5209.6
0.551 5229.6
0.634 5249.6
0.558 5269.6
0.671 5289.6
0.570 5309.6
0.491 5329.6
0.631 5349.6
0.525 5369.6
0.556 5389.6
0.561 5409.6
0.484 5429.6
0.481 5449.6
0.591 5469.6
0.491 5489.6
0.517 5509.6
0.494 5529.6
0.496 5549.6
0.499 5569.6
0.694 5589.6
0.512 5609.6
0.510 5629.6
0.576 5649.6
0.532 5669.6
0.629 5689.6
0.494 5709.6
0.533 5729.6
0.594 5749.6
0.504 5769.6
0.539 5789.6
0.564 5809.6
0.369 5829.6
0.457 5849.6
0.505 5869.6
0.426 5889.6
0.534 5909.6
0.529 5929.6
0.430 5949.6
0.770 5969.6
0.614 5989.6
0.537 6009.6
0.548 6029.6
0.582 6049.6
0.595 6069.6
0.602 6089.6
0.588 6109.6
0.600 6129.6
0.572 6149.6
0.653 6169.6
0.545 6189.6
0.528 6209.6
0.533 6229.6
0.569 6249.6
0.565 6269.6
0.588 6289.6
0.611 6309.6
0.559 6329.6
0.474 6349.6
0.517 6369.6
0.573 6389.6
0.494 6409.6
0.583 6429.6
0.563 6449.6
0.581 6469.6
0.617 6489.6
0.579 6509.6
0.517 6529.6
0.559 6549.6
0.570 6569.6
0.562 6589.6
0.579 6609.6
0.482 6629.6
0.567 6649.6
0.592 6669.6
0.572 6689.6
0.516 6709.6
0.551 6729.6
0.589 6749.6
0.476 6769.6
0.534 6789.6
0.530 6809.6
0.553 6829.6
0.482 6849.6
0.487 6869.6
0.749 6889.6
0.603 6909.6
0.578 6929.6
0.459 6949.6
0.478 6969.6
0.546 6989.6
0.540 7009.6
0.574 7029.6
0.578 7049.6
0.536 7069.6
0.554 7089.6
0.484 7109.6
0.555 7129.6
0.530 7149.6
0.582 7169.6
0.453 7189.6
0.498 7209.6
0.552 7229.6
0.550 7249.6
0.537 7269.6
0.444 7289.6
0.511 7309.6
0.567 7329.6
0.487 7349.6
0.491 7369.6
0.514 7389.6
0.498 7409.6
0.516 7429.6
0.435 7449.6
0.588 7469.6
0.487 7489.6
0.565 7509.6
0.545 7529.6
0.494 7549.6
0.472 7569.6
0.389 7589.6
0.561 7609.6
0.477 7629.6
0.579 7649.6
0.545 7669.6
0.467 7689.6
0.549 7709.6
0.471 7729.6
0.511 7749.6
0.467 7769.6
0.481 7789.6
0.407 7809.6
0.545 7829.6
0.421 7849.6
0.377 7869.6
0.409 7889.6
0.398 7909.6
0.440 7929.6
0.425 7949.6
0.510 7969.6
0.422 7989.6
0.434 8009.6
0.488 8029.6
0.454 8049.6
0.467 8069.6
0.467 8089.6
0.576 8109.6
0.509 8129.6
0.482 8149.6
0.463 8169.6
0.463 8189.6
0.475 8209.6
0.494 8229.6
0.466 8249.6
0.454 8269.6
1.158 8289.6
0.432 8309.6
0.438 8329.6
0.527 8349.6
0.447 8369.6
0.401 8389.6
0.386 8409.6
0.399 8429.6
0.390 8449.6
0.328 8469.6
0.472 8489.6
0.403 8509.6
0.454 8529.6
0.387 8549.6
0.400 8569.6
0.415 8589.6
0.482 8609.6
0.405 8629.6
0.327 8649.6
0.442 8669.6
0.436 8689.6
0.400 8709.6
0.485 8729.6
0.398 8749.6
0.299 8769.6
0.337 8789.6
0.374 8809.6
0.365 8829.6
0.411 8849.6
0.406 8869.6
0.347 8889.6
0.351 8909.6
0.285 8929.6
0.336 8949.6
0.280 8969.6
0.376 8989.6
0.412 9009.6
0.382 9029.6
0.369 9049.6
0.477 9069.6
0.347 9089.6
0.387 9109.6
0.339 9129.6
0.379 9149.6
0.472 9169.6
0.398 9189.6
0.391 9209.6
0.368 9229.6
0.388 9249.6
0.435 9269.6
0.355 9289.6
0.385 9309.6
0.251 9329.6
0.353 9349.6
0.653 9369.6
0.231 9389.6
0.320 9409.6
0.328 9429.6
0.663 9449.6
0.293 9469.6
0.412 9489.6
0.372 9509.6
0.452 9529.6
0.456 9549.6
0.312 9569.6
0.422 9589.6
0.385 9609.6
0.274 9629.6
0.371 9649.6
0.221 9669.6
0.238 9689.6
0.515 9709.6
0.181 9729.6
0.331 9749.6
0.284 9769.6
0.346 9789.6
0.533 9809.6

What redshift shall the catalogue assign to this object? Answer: 0.049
